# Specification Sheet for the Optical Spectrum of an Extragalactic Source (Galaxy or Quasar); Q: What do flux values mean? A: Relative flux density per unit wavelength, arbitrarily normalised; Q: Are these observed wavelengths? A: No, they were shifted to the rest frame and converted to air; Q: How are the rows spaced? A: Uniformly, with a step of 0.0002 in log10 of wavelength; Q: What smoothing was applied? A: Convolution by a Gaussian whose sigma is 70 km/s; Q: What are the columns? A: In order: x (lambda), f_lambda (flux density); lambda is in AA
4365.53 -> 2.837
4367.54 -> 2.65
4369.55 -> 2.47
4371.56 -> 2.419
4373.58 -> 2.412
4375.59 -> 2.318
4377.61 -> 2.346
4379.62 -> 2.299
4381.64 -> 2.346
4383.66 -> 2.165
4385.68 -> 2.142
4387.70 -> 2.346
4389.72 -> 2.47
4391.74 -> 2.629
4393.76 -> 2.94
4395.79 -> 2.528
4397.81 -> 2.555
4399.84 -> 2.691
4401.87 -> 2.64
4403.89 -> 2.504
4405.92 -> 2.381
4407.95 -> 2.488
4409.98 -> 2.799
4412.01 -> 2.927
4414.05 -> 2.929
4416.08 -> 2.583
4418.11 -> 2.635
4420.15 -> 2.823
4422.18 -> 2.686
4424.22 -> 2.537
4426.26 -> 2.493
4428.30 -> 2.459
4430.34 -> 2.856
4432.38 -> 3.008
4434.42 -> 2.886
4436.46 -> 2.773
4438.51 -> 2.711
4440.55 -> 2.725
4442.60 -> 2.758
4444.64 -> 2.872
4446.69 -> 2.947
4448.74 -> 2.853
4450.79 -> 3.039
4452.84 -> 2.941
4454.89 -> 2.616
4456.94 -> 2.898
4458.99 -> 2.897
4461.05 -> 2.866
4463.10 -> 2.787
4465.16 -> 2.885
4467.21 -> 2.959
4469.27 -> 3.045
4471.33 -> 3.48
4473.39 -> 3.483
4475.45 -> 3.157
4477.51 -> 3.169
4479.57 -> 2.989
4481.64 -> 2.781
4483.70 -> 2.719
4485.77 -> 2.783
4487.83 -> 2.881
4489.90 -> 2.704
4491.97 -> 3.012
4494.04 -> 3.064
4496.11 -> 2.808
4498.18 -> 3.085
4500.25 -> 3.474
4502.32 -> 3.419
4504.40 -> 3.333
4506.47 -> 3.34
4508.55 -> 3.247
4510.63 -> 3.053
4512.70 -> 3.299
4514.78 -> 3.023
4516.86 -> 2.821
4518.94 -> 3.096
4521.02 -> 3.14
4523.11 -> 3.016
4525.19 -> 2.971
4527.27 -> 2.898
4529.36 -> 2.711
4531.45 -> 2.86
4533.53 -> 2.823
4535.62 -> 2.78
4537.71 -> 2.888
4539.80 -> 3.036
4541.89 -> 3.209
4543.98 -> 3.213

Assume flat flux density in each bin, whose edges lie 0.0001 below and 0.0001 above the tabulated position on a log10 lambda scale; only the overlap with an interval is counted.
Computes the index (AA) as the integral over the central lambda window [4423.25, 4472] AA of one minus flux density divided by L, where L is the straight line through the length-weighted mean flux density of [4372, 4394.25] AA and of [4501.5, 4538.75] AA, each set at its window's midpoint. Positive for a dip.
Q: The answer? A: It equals -2.64 AA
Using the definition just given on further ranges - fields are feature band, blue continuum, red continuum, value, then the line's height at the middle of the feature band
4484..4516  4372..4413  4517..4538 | -3.0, 2.83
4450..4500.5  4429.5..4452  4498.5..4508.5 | 2.5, 3.13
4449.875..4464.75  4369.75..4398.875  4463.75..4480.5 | 0.8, 3.02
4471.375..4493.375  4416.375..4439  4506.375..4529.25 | -0.6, 2.92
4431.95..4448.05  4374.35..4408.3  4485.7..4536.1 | -0.8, 2.69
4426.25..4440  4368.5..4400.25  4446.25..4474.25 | 0.1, 2.78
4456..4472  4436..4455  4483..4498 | -0.7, 2.85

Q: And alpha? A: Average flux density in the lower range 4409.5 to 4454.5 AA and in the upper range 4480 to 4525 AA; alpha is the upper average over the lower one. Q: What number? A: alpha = 1.10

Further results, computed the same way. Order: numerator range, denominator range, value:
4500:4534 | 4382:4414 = 1.21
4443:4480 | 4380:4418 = 1.17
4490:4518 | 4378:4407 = 1.27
